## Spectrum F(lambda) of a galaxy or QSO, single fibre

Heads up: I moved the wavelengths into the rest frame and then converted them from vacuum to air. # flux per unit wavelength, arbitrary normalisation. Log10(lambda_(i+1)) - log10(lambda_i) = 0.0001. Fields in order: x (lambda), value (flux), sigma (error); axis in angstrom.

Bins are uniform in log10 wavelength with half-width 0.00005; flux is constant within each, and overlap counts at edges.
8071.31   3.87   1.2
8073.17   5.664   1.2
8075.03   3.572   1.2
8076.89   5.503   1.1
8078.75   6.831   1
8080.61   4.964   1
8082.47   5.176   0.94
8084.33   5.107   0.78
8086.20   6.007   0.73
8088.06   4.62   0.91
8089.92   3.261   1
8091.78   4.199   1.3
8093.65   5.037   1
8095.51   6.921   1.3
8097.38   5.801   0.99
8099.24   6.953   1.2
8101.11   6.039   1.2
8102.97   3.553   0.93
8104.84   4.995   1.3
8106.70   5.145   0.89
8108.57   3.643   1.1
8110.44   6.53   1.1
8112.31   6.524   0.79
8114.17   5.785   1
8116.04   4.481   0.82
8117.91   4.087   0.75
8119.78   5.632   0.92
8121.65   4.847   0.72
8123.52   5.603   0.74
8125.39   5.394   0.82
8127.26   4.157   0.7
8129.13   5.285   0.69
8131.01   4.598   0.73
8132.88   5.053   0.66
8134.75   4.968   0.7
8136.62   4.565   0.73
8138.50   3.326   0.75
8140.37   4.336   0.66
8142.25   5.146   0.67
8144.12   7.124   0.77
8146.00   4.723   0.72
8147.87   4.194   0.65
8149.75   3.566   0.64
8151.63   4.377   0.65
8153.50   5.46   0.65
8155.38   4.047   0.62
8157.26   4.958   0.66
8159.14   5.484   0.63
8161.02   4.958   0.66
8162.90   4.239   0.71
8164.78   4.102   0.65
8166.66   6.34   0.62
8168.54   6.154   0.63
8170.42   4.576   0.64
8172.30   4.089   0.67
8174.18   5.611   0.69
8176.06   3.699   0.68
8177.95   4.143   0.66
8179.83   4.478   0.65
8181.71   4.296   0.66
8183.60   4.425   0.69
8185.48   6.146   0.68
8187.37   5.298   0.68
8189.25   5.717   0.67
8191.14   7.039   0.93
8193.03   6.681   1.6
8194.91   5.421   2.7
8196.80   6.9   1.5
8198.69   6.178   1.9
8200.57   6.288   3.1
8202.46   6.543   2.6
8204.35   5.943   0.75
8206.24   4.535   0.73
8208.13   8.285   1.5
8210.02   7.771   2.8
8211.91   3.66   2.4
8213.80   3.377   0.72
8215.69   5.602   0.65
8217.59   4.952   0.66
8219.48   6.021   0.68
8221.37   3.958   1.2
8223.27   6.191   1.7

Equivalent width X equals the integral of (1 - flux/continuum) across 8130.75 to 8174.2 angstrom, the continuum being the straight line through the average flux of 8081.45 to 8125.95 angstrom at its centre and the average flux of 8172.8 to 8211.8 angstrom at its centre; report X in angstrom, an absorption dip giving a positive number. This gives 5.3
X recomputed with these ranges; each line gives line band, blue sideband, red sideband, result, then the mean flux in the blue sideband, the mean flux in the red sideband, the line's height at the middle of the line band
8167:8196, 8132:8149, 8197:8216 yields 1.4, 4.81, 5.87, 5.47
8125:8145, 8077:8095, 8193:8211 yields 2.7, 5.09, 6.44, 5.66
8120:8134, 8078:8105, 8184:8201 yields 1.4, 5.29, 6.13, 5.59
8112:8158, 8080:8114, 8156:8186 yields 1.6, 5.26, 4.83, 5.04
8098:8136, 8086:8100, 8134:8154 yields -1.1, 5.3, 4.69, 5.01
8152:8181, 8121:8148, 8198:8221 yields 2.4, 4.91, 5.71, 5.25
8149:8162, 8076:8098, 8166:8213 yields 1.9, 5.28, 5.6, 5.49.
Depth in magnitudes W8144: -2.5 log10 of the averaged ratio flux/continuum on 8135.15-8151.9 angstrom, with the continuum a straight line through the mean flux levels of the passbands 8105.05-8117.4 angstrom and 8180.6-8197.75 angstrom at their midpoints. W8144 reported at 0.187 mag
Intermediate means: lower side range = 5.29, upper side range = 5.76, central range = 4.61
